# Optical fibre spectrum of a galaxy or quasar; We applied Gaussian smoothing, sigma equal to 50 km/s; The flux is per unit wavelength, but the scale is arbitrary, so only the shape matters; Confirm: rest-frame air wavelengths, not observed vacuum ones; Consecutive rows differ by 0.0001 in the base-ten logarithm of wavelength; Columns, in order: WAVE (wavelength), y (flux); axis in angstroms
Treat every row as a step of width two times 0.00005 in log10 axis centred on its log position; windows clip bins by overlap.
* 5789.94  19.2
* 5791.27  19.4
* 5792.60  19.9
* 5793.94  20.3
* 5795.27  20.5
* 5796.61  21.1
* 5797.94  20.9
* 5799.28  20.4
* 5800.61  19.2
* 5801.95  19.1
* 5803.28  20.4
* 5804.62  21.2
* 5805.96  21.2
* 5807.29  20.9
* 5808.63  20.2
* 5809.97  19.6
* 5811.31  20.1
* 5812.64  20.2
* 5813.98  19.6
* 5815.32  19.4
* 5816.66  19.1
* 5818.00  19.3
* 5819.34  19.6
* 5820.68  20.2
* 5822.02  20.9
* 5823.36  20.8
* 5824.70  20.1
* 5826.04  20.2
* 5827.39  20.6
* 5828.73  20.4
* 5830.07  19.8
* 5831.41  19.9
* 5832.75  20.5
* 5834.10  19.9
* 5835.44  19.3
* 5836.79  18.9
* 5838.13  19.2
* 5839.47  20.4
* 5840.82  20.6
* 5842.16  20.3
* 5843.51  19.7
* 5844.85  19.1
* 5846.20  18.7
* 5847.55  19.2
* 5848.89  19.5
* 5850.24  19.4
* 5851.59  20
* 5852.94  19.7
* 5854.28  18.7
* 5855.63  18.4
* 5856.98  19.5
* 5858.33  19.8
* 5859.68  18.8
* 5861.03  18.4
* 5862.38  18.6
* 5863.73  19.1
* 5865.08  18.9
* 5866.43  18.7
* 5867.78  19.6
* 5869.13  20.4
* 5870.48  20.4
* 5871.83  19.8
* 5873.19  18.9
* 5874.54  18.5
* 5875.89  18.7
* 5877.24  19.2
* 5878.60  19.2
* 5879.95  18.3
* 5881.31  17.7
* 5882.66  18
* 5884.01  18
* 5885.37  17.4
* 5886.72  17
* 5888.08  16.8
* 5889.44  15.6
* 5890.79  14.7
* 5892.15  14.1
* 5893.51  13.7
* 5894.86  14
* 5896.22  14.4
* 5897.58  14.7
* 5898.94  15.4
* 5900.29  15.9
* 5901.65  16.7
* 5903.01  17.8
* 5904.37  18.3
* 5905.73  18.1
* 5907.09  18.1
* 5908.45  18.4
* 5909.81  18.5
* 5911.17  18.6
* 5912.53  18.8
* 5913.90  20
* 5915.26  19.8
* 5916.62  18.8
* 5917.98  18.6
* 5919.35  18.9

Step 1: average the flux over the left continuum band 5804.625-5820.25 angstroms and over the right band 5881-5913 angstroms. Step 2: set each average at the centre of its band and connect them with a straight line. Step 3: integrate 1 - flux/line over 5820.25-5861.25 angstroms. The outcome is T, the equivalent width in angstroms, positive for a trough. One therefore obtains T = -1.82 angstroms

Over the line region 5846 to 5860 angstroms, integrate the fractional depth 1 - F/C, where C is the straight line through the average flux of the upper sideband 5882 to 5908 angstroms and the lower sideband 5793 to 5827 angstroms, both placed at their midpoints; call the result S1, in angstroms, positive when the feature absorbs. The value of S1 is -0.83 angstroms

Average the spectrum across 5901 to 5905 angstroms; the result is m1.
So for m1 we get 17.6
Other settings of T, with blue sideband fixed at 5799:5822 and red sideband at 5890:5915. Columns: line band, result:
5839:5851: -0.6 angstroms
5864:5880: -1.3 angstroms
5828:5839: -0.3 angstroms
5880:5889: -0.1 angstroms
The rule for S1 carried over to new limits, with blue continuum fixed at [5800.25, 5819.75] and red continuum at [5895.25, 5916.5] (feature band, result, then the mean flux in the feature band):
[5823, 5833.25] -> -0.4 angstroms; 20.3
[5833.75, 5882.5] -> -1.3 angstroms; 19.2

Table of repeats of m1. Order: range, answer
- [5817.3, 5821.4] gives 19.7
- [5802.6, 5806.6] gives 20.9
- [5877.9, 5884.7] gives 18.2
